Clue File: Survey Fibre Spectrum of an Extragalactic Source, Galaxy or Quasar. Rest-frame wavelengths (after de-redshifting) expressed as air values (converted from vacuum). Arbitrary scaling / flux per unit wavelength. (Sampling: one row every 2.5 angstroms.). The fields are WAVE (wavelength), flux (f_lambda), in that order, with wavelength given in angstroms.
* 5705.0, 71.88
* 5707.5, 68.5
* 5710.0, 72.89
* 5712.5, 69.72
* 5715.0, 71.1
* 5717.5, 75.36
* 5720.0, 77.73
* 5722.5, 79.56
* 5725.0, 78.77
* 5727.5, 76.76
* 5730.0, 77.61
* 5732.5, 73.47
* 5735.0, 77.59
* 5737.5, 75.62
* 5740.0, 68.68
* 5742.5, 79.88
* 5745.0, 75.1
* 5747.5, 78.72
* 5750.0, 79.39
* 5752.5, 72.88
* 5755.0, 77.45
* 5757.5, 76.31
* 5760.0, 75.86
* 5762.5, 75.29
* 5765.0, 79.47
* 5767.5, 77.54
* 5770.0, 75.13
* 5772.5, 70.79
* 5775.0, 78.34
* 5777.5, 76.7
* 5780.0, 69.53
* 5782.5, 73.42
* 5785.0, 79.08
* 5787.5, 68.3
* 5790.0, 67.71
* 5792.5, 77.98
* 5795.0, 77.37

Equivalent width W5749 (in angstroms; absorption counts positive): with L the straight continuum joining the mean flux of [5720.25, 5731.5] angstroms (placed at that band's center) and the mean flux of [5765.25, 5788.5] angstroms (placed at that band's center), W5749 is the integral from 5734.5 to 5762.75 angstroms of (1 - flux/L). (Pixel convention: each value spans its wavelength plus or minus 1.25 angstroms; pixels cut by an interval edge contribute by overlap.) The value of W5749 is 0.2 angstroms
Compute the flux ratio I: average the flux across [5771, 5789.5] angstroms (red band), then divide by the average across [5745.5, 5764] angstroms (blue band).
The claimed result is 1.0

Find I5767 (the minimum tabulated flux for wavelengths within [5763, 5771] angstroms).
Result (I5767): 75.13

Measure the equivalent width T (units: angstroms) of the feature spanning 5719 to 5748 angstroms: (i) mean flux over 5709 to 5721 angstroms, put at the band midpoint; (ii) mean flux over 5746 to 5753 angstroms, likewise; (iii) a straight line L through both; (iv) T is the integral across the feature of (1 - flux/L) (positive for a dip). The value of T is -0.4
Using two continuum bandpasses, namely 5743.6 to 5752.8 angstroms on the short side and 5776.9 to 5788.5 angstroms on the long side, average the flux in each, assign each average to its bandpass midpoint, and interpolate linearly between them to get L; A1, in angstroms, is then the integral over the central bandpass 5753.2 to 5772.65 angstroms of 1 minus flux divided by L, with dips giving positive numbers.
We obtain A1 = -0.2 angstroms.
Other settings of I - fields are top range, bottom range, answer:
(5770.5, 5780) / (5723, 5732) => 0.96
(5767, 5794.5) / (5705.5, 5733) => 0.99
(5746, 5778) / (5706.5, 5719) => 1.07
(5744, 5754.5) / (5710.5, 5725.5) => 1.02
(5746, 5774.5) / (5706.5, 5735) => 1.02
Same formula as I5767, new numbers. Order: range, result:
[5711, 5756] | 68.68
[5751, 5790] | 67.71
